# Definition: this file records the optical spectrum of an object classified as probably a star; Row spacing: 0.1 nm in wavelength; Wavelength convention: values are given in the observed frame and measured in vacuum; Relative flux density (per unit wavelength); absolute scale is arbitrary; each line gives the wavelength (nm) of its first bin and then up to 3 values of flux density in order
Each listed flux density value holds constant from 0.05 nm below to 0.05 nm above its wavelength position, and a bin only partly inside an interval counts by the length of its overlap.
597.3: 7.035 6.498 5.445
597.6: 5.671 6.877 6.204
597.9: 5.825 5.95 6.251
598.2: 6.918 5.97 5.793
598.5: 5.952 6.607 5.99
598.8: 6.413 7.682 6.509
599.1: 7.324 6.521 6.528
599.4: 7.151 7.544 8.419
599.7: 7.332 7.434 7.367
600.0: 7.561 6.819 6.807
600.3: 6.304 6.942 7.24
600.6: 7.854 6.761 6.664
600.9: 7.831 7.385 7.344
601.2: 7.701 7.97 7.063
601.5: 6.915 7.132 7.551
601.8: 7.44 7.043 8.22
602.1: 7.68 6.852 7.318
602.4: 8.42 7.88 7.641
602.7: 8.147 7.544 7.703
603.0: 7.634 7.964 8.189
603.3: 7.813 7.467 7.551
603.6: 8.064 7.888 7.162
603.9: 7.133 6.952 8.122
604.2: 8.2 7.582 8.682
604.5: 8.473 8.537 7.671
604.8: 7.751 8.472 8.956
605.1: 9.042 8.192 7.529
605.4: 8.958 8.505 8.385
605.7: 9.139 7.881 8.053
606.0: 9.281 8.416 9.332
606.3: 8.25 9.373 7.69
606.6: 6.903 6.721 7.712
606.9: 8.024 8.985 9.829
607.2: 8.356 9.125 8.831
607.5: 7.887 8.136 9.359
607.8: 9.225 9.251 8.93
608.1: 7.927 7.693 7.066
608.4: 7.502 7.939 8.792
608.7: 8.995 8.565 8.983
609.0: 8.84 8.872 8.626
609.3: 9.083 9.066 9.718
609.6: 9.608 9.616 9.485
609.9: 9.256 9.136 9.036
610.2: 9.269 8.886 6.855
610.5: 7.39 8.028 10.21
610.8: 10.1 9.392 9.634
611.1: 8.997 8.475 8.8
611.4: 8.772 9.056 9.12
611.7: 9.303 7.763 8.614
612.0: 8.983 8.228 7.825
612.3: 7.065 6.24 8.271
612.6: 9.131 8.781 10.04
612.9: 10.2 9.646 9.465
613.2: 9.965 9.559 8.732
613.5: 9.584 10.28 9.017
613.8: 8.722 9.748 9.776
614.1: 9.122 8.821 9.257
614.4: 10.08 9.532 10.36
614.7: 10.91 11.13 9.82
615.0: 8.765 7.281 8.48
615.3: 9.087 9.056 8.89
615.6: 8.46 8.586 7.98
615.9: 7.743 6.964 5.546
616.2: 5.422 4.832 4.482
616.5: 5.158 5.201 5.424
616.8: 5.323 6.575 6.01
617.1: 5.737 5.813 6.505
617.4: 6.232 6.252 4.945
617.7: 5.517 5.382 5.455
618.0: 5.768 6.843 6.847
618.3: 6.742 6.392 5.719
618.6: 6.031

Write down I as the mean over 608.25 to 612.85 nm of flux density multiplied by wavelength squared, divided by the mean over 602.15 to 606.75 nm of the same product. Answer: 1.11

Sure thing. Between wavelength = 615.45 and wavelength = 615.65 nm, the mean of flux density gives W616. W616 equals 8.68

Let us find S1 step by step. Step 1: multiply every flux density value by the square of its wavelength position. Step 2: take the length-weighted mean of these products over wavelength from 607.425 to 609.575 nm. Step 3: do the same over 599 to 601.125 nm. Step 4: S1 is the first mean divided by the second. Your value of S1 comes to 1.23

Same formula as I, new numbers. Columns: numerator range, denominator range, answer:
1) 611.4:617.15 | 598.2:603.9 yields 1.19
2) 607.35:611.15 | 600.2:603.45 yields 1.21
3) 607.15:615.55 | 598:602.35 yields 1.31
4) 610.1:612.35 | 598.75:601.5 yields 1.25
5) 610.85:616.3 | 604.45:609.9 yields 1.05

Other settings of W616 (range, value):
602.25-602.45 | 7.87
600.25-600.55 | 6.83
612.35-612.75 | 8.11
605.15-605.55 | 8.3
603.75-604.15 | 7.34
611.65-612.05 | 8.67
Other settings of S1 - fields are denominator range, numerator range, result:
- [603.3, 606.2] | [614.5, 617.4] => 0.94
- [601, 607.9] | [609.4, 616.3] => 1.13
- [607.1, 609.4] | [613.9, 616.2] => 1.05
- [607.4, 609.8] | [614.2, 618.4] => 0.85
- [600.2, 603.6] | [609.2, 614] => 1.24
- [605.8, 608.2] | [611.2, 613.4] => 1.06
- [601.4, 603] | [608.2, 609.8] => 1.18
